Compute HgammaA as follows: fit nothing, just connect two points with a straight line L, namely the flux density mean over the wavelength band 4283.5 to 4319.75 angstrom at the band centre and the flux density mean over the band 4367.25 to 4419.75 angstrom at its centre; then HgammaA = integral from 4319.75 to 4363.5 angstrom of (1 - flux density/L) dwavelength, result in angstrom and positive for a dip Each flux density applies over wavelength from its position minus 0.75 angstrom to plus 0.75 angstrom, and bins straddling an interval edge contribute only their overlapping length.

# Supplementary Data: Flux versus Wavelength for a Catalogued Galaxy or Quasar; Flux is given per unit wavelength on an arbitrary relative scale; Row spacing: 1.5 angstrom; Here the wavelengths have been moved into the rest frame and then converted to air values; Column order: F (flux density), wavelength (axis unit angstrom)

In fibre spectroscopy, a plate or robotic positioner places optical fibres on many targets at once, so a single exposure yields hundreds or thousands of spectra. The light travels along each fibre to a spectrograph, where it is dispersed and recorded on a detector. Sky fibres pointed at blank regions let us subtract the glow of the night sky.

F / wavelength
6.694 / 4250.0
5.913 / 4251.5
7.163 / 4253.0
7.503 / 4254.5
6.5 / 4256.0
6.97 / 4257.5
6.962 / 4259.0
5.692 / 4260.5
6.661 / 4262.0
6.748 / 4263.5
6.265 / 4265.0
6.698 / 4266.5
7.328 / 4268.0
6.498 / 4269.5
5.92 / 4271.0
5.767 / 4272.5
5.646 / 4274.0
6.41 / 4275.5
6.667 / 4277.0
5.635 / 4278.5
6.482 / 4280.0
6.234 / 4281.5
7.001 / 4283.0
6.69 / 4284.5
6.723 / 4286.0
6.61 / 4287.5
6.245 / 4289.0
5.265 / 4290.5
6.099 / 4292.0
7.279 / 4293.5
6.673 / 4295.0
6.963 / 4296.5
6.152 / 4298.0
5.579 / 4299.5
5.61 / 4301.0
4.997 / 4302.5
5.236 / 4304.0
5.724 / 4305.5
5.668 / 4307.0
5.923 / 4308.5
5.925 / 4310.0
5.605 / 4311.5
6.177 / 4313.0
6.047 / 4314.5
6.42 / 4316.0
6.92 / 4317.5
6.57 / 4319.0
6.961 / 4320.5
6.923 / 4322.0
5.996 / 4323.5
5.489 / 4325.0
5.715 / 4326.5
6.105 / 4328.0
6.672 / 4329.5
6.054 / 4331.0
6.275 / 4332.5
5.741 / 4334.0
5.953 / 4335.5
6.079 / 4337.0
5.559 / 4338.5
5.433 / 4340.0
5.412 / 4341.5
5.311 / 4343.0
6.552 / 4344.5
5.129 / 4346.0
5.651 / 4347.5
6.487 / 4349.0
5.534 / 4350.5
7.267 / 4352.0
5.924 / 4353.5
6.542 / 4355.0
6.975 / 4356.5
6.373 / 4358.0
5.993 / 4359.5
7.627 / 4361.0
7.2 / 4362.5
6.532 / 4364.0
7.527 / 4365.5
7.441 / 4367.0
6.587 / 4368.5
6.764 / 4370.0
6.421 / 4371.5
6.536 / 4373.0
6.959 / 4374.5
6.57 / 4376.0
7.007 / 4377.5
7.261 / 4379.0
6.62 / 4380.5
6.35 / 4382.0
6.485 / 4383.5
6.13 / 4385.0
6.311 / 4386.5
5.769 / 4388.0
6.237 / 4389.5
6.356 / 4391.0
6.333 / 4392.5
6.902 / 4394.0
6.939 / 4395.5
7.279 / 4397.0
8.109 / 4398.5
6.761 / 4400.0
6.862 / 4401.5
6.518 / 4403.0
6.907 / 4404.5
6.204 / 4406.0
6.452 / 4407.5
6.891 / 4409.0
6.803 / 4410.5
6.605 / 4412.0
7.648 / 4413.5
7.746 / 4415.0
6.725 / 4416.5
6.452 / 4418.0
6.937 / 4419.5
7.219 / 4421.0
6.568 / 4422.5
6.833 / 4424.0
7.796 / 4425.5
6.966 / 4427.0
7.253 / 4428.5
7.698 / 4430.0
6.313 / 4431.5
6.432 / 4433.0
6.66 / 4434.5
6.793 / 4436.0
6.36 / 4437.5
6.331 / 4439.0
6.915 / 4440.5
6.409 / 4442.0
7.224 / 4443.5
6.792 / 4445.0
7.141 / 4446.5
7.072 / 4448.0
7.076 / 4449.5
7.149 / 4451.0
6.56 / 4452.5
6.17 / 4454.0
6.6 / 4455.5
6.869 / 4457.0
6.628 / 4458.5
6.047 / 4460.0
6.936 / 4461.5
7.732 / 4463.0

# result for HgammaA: 1.53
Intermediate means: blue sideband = 6.14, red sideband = 6.73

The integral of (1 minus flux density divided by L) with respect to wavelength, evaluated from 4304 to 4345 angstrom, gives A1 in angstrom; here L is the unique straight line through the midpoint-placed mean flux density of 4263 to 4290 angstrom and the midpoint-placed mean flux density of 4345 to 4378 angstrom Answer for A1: 3.0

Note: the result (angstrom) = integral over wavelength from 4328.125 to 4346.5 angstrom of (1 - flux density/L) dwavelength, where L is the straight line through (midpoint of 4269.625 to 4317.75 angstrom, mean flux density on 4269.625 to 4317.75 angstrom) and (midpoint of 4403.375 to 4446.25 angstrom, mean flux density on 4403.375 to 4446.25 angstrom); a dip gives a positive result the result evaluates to 1.5 angstrom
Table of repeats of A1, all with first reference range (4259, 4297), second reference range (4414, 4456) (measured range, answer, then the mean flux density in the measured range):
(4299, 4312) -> 1.8 angstrom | 5.58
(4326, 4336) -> 0.7 angstrom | 6.09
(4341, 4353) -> 1.2 angstrom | 5.93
